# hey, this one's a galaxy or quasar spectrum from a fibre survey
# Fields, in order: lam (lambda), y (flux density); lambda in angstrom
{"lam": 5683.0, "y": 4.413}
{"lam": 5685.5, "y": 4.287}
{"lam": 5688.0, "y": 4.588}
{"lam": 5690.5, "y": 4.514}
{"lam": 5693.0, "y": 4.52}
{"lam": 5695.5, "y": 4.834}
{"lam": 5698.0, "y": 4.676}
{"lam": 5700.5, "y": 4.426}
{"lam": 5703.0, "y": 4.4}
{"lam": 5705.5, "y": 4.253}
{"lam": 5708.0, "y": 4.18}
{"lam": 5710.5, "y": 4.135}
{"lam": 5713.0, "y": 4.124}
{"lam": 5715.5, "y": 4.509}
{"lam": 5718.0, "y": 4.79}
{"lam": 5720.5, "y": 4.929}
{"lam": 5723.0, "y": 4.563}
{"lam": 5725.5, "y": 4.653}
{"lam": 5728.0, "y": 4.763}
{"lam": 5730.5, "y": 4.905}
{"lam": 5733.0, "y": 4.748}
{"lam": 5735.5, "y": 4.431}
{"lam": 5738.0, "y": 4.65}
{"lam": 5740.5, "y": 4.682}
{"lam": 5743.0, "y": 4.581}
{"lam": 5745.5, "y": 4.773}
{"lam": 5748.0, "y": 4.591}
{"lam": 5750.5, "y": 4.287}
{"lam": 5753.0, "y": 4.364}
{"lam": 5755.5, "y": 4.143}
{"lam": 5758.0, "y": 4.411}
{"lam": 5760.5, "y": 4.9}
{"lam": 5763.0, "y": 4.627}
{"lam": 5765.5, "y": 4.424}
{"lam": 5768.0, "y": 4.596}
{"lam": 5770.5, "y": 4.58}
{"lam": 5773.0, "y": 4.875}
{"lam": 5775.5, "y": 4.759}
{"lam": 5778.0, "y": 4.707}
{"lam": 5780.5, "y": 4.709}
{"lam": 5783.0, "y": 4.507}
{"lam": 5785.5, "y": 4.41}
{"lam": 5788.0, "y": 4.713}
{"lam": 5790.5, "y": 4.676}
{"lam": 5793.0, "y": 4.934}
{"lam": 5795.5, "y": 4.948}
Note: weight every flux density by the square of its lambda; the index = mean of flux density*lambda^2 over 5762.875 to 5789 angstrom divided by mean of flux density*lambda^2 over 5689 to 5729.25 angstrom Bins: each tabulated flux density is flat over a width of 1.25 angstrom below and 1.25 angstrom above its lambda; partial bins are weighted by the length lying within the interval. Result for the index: 1.05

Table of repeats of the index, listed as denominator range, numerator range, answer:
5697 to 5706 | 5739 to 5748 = 1.06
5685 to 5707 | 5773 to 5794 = 1.07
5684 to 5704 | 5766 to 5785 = 1.06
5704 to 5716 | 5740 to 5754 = 1.09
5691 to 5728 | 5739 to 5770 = 1.02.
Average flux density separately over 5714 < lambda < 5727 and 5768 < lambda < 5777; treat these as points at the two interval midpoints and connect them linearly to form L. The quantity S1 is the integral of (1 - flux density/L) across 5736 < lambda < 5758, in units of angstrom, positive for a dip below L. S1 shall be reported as 0.9 angstrom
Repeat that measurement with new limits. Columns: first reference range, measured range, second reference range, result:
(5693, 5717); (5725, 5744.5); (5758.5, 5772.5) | -0.7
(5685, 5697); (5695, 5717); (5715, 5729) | 1.2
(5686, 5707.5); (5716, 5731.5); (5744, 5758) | -1.0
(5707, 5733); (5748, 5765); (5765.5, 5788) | 0.5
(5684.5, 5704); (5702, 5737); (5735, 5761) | 0.0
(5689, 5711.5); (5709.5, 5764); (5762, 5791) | -0.5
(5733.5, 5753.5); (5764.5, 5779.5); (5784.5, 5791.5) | -0.2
